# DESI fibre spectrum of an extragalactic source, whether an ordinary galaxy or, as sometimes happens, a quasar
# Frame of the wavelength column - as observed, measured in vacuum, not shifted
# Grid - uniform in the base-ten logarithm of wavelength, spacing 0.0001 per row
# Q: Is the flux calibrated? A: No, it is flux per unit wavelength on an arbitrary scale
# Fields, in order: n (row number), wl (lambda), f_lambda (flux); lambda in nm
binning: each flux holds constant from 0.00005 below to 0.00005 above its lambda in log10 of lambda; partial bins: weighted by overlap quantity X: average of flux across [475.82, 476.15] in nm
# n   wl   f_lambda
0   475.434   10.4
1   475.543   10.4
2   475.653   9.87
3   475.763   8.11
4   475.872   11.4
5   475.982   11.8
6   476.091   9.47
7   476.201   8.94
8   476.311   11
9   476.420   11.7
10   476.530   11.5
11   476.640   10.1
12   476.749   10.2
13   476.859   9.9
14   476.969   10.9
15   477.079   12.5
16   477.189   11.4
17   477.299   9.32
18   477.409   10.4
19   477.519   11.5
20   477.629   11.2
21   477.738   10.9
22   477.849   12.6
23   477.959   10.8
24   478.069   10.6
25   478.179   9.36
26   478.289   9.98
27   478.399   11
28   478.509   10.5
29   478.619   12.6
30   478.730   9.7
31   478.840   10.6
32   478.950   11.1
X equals 10.9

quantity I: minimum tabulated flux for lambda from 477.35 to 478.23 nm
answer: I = 9.36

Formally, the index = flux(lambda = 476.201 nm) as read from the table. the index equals 8.94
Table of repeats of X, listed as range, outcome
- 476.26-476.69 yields 11.1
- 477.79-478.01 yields 11.7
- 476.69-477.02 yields 10.3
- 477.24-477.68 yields 10.6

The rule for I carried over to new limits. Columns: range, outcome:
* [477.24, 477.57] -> 9.32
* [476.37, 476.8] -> 10.1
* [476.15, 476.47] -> 8.94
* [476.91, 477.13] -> 10.9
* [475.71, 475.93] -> 8.11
